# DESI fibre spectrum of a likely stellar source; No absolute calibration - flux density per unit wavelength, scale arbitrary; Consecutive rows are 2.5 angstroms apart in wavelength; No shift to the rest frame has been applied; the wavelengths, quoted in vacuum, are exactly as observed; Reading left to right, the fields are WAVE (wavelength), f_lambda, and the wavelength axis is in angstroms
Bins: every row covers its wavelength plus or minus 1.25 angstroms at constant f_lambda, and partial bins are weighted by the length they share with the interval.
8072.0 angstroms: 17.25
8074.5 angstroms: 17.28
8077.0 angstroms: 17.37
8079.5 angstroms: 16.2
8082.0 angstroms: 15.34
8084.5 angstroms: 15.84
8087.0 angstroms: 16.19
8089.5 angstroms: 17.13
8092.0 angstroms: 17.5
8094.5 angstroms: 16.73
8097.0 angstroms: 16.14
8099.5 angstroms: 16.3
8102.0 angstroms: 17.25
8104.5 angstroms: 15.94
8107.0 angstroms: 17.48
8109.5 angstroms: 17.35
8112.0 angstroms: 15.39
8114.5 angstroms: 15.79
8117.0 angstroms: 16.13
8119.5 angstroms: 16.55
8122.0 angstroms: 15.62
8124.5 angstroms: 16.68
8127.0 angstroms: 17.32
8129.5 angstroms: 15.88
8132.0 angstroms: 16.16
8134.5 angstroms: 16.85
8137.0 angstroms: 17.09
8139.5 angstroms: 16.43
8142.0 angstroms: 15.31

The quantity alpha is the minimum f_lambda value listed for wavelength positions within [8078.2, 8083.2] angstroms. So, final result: 15.34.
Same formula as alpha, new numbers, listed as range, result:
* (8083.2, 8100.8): 15.84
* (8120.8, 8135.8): 15.62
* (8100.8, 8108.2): 15.94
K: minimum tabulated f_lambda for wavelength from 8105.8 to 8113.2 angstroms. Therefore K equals 15.39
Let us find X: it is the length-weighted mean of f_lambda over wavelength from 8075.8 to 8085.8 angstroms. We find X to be 16.2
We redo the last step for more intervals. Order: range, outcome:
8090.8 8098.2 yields 16.8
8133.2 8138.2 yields 17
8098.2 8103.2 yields 16.8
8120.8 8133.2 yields 16.3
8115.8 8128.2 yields 16.5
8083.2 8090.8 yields 16.4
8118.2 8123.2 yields 16.1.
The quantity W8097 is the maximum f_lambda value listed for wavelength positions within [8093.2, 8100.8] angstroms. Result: 16.73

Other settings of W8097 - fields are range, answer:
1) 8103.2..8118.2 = 17.48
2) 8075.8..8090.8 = 17.37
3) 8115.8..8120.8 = 16.55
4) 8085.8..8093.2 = 17.5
